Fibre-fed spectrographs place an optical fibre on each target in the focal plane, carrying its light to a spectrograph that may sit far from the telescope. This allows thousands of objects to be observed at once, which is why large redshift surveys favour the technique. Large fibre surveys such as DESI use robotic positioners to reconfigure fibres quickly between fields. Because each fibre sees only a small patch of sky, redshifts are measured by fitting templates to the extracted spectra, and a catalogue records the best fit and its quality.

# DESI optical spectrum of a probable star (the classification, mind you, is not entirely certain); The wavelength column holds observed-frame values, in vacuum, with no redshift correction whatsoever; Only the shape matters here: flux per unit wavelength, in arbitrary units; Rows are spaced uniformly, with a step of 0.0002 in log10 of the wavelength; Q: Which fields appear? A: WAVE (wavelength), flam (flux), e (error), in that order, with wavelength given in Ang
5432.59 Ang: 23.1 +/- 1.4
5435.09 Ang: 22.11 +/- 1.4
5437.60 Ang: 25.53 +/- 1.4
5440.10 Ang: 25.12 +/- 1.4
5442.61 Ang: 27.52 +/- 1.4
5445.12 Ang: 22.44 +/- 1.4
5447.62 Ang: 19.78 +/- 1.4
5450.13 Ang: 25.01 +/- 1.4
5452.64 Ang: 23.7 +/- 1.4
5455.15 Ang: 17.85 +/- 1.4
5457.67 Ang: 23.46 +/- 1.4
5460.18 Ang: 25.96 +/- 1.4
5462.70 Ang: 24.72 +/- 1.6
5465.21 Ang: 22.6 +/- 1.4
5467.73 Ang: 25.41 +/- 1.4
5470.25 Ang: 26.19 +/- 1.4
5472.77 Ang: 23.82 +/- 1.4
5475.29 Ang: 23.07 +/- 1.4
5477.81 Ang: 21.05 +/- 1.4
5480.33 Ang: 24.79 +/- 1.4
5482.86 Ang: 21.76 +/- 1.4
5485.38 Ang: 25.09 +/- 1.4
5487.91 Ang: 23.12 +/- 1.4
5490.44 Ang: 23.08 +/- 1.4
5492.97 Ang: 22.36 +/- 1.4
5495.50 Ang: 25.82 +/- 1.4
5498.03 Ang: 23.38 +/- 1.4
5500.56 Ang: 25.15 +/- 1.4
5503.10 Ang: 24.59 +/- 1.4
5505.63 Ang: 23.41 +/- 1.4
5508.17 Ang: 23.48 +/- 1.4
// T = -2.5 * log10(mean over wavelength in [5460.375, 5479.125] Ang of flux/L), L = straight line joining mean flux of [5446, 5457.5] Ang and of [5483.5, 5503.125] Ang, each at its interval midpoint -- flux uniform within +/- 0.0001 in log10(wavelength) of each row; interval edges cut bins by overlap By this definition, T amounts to -0.06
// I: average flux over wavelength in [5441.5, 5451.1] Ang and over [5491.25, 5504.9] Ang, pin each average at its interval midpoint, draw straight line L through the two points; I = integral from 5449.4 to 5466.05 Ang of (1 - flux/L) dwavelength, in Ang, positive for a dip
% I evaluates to 0.3 Ang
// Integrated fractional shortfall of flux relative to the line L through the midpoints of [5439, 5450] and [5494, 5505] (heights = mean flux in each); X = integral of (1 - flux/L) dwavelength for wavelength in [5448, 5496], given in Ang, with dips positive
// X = 1.4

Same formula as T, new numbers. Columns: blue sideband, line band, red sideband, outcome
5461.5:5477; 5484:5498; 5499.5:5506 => 0.03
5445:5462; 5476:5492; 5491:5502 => 0.03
